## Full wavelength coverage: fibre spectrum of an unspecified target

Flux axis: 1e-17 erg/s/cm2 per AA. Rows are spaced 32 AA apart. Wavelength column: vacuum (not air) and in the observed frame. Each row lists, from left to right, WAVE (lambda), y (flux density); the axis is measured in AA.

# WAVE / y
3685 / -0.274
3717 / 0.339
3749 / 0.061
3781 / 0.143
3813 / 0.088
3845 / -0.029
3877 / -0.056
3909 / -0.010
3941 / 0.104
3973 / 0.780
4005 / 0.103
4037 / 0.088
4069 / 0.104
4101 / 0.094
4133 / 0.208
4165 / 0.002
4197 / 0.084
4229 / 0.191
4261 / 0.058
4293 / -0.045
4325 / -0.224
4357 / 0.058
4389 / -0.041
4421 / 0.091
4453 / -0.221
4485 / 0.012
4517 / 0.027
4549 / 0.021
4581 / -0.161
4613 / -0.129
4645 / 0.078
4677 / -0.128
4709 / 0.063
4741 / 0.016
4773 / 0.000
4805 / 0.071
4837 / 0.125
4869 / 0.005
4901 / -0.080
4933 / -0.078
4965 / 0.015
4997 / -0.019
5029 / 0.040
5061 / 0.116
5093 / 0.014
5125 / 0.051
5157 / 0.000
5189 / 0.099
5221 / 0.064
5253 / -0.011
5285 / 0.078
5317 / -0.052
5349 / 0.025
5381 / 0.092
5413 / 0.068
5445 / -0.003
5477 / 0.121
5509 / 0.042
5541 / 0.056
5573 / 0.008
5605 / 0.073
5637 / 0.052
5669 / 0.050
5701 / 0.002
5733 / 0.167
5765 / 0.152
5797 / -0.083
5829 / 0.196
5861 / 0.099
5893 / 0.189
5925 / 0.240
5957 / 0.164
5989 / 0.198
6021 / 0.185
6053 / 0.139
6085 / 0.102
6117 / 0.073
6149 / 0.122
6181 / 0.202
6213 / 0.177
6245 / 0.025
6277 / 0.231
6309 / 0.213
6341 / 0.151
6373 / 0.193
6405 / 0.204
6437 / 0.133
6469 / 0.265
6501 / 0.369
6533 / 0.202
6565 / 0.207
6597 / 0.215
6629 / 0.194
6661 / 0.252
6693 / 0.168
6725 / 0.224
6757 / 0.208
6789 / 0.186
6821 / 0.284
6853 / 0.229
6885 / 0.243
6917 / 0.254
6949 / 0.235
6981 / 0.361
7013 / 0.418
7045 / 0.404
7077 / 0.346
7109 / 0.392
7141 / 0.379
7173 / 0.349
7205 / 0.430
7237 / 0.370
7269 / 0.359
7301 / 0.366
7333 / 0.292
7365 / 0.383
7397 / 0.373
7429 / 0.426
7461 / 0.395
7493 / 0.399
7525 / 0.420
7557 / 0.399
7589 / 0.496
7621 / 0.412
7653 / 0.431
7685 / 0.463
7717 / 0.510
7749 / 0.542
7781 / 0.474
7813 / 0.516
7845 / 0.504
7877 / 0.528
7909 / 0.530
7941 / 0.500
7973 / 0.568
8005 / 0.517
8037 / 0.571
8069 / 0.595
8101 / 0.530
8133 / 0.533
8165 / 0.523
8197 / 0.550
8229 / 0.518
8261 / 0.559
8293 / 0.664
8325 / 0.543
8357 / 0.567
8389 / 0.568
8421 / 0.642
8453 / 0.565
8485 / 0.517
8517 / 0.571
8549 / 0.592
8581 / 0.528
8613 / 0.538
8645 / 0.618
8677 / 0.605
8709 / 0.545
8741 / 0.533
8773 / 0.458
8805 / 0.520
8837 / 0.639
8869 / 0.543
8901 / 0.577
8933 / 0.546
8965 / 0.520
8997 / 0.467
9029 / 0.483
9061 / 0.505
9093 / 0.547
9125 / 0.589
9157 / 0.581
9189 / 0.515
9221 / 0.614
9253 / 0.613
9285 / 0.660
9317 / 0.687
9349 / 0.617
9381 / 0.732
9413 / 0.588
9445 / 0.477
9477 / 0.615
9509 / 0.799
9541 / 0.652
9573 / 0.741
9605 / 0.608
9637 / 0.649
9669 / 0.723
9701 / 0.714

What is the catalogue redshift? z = 0.75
